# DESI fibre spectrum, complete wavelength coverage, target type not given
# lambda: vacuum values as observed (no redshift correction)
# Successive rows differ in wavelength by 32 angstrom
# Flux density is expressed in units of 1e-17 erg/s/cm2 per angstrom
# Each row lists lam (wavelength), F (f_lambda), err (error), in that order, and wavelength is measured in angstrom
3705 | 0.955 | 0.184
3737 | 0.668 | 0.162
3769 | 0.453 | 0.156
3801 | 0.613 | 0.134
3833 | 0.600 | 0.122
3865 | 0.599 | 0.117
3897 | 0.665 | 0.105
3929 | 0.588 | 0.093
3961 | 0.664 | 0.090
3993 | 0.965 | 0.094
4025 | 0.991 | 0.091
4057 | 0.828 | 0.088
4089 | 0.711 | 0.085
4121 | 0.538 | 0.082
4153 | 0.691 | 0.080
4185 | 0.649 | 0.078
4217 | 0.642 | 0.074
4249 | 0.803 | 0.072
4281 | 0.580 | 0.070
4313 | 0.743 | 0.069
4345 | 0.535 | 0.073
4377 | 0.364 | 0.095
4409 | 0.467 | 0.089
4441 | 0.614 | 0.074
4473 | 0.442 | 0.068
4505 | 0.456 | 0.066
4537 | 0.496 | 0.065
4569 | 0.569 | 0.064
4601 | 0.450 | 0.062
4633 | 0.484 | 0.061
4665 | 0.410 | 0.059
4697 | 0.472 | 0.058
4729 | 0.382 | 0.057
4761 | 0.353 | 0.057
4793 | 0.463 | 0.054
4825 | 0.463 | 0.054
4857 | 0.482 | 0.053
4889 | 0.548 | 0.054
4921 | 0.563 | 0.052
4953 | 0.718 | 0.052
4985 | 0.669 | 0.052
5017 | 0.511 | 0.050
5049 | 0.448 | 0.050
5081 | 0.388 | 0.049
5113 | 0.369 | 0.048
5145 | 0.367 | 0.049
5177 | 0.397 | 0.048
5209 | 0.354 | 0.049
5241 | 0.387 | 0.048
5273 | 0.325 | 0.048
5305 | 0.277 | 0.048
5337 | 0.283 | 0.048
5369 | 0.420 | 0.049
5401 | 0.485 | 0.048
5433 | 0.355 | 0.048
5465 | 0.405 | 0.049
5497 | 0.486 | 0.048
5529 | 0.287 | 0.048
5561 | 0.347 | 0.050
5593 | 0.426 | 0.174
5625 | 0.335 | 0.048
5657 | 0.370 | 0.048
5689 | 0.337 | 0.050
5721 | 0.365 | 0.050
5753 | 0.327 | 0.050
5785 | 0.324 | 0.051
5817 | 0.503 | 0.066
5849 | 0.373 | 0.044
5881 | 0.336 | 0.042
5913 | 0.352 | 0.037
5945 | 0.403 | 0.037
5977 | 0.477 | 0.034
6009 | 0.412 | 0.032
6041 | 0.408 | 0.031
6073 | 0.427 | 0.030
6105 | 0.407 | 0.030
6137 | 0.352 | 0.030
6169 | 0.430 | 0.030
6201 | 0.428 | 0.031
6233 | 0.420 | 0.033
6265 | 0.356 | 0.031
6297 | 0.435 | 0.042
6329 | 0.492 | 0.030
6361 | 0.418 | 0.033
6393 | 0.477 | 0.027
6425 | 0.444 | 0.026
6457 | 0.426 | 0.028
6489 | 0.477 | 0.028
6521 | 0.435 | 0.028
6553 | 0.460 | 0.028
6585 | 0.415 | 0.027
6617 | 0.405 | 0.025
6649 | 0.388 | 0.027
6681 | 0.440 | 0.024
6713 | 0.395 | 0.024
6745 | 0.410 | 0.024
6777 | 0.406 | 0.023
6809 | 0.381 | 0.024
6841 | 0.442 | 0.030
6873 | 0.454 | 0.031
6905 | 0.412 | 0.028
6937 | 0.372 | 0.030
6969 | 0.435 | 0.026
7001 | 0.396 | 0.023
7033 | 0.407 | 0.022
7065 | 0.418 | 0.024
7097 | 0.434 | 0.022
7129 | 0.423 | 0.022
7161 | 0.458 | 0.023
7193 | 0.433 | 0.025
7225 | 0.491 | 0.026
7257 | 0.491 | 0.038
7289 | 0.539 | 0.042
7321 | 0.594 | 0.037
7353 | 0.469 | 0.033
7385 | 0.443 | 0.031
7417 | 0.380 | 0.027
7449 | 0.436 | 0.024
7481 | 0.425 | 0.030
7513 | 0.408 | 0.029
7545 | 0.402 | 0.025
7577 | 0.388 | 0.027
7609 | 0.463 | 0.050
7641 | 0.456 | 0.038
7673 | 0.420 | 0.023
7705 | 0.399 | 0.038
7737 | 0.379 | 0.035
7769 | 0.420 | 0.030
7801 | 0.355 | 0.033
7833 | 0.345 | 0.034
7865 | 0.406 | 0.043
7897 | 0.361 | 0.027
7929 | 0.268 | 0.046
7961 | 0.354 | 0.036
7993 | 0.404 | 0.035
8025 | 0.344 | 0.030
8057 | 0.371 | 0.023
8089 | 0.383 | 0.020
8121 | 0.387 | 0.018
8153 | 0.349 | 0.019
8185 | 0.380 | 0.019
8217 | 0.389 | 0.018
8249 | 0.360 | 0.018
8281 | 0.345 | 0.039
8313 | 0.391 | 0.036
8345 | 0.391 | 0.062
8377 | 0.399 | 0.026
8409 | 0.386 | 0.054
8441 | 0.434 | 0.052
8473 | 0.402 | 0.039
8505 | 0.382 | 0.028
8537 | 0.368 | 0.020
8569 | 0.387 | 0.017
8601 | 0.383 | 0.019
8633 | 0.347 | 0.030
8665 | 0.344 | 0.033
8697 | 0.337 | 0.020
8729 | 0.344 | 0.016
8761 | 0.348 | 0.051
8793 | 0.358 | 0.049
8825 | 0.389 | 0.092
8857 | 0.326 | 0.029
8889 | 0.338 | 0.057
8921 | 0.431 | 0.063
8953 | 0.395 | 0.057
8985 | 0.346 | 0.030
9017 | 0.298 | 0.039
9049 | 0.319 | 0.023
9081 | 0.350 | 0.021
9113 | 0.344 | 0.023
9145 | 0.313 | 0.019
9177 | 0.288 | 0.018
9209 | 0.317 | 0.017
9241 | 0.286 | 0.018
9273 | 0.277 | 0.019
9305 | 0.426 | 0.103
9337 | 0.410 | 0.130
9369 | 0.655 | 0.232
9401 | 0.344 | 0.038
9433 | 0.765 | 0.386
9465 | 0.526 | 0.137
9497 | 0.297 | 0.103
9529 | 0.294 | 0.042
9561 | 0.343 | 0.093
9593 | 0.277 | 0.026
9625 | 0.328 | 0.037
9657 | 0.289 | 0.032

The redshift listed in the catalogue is 1.60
